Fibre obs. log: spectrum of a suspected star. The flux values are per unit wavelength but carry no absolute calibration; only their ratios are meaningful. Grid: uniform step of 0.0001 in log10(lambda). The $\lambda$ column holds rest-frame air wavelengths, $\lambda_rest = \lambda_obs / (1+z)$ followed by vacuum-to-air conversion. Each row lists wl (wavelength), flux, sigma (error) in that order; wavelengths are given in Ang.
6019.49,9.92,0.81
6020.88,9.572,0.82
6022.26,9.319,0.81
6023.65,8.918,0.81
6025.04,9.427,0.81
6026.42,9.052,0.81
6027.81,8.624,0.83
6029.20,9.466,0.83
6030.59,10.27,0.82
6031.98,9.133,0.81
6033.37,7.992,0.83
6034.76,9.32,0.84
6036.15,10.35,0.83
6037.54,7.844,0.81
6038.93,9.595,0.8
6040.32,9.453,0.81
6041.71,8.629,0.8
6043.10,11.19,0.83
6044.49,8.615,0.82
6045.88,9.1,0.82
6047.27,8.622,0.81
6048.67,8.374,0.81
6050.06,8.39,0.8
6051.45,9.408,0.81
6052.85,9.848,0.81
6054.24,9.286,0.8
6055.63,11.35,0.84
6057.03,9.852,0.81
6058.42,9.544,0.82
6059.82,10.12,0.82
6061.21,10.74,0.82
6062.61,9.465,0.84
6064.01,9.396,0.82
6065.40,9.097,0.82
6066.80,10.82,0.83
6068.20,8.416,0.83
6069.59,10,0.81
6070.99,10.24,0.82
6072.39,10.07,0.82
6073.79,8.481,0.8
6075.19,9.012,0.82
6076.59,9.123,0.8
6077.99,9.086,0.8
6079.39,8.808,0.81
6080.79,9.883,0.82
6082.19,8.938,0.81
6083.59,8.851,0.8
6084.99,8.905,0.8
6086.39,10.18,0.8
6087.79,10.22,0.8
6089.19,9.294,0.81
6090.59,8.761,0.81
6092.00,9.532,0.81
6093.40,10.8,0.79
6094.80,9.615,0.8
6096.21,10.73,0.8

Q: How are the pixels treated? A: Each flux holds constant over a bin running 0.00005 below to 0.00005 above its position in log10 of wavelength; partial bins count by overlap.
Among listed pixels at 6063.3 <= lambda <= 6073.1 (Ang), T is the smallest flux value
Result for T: 8.416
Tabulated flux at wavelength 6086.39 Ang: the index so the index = 10.18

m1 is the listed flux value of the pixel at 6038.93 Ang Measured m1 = 9.595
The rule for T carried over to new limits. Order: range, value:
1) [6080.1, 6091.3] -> 8.761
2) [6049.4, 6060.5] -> 8.39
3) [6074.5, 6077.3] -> 9.012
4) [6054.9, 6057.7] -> 9.852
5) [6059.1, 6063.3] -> 9.465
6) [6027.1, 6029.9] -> 8.624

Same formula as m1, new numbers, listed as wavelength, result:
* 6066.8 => 10.82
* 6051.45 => 9.408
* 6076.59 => 9.123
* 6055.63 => 11.35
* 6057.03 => 9.852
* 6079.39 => 8.808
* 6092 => 9.532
